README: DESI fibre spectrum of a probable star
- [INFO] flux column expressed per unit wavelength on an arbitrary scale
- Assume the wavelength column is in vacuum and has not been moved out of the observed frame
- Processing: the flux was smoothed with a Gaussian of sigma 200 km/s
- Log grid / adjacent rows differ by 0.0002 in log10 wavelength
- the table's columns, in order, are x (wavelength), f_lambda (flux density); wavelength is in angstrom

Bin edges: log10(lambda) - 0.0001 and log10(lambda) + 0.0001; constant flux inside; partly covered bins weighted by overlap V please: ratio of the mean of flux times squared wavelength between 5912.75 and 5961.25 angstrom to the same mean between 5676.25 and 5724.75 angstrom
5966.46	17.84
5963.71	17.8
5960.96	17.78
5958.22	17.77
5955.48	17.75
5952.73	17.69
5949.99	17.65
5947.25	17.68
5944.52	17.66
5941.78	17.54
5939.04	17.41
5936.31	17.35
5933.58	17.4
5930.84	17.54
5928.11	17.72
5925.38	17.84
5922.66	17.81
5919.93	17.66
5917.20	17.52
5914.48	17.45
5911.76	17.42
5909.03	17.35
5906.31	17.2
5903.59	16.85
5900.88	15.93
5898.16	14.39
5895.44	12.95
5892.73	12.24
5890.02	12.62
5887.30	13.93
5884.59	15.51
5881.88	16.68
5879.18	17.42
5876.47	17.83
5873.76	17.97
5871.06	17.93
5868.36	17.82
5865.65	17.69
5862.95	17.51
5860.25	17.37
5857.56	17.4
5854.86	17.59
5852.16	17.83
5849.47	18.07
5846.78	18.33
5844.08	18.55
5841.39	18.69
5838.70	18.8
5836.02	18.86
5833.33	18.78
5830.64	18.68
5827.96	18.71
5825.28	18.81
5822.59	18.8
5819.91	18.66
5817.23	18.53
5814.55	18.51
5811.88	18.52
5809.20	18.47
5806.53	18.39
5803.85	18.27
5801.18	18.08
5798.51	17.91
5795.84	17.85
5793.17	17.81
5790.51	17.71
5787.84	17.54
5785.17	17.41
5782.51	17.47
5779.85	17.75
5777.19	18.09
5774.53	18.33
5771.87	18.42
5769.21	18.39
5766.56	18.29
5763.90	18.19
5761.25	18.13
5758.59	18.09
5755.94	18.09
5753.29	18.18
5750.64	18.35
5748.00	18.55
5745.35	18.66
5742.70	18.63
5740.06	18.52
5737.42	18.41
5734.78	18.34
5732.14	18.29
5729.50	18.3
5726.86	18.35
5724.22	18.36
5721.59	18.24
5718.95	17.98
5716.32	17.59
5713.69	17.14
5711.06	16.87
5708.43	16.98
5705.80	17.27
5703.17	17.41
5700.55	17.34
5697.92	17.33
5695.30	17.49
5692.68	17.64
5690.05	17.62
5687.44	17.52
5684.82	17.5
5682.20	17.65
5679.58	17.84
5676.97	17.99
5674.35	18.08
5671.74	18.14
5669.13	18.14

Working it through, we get 1.1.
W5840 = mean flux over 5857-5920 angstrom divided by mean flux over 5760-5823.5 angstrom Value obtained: 0.90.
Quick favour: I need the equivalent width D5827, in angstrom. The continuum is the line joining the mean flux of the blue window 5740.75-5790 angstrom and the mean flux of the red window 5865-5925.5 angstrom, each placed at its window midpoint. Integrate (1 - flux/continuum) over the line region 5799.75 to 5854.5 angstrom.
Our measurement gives -3.78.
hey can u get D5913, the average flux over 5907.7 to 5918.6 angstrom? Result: 17.4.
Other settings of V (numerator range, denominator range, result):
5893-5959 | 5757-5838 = 0.98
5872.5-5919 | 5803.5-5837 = 0.88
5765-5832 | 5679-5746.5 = 1.05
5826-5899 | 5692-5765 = 0.99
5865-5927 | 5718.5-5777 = 0.94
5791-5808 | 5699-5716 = 1.08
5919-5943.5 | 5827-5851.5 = 0.98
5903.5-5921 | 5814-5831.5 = 0.96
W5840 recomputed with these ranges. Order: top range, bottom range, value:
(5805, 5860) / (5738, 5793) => 1.02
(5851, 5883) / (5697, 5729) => 1.00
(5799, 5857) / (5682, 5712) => 1.06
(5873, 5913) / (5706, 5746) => 0.87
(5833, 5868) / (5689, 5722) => 1.04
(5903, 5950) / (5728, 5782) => 0.96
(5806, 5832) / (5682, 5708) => 1.07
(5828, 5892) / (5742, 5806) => 0.96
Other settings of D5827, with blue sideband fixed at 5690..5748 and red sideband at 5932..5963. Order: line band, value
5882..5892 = 1.9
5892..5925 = 2.4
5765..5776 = -0.3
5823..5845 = -1.2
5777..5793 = 0.1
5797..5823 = -0.9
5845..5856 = -0.2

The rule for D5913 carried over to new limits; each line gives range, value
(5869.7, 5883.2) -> 17.6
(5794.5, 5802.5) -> 17.9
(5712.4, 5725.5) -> 17.9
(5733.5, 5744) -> 18.5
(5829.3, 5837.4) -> 18.8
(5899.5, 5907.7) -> 16.7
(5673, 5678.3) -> 18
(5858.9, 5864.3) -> 17.5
